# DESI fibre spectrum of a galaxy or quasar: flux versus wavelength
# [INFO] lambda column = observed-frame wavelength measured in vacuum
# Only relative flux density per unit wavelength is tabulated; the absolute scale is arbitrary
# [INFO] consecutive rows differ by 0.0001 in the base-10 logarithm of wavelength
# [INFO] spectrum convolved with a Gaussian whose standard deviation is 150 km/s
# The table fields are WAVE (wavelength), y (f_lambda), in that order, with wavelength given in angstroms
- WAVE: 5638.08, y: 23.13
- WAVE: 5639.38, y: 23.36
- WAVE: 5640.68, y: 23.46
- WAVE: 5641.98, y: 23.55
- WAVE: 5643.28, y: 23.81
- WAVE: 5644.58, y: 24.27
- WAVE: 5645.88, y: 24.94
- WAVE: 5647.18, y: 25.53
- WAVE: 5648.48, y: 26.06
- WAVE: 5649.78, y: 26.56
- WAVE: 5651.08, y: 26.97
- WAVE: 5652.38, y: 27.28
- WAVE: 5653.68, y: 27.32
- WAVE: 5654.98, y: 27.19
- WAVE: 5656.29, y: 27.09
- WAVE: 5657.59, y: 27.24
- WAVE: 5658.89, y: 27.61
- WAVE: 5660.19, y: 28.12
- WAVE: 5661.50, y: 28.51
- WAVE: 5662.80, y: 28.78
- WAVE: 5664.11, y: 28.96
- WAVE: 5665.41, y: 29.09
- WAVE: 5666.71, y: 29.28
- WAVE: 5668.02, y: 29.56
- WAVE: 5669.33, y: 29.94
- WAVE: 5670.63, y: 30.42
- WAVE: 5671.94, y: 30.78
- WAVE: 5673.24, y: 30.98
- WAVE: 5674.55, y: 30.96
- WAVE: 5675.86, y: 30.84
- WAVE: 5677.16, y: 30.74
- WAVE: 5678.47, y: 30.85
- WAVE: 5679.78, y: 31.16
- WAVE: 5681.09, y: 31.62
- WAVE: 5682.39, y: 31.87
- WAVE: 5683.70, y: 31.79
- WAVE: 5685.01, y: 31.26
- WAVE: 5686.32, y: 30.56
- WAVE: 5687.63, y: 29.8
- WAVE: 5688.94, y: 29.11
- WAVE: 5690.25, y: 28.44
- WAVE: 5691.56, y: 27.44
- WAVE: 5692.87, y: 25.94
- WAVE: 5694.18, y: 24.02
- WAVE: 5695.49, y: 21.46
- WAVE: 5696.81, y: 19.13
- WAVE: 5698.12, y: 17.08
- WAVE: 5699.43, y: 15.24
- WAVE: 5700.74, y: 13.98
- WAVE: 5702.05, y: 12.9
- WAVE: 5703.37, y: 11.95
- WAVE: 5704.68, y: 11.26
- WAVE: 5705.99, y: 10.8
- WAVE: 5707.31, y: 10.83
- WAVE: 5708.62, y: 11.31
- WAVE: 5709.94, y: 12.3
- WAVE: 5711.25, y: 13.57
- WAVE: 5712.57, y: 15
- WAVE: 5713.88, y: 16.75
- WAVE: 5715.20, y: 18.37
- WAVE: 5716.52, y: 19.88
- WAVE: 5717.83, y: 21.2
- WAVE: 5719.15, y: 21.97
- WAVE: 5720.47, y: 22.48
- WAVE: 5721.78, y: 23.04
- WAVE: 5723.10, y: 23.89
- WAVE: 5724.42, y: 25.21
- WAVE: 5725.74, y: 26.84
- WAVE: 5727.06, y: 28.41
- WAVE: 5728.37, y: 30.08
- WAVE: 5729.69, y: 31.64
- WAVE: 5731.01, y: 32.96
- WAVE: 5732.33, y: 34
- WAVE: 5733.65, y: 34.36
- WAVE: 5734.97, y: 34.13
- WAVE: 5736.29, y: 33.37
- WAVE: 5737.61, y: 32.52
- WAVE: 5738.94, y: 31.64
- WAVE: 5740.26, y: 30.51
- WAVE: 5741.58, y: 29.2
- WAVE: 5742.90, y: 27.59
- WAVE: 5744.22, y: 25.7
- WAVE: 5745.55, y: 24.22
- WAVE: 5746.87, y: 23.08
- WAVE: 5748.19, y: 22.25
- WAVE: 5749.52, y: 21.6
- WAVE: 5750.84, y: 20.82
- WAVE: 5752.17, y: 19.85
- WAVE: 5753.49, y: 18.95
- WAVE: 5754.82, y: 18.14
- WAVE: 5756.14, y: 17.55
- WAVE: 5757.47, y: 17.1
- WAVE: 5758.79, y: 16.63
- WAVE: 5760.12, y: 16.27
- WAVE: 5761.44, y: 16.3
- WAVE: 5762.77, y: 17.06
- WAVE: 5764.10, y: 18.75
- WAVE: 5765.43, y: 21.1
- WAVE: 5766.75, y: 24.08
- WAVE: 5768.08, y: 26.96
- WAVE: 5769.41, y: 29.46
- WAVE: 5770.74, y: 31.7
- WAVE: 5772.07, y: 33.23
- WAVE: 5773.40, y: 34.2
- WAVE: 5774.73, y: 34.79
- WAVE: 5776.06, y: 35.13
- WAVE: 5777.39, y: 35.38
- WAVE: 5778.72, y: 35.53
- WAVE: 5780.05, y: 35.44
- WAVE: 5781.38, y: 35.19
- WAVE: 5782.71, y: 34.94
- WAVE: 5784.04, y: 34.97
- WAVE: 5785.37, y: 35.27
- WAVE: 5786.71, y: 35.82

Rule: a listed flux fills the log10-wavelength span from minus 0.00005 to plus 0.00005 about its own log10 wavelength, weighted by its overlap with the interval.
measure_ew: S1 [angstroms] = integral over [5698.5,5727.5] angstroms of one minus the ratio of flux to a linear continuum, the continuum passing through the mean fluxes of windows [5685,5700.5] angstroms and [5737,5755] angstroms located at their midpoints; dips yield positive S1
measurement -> 8.3 angstroms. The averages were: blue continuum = 24.4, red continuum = 24.9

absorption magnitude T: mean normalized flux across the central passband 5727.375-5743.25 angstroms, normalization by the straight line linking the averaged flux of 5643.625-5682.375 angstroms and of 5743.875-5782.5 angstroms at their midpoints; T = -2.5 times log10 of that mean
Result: -0.22 mag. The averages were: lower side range 28.6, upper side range 25.2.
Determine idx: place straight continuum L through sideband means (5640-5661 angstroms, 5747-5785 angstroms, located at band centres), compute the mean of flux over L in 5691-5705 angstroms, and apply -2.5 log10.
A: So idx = 0.38 mag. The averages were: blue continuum 26.1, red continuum 25.9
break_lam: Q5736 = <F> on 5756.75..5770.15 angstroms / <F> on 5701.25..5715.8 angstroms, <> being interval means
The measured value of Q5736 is 1.55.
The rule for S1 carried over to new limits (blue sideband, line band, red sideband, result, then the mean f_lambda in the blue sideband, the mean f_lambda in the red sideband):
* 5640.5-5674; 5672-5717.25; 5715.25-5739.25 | 8.62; 27.5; 27.9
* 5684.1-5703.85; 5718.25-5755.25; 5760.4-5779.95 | -1.52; 22.8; 28.1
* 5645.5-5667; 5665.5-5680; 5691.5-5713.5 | -4.48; 27.5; 15.8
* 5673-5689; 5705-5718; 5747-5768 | 5.72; 30.9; 19.4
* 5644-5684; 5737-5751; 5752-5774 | -1.75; 28.8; 22.2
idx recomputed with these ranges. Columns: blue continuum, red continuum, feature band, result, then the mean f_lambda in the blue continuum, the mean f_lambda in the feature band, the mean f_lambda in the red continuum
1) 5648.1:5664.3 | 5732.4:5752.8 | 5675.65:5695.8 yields -0.07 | 27.5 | 29.3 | 27.6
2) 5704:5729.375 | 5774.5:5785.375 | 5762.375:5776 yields 0.18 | 19.3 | 27.7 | 35.2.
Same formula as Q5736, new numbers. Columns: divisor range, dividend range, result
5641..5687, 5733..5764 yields 0.83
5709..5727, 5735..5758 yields 1.22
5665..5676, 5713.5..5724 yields 0.70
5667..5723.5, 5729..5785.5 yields 1.19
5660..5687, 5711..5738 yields 0.85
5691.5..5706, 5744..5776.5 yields 1.33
